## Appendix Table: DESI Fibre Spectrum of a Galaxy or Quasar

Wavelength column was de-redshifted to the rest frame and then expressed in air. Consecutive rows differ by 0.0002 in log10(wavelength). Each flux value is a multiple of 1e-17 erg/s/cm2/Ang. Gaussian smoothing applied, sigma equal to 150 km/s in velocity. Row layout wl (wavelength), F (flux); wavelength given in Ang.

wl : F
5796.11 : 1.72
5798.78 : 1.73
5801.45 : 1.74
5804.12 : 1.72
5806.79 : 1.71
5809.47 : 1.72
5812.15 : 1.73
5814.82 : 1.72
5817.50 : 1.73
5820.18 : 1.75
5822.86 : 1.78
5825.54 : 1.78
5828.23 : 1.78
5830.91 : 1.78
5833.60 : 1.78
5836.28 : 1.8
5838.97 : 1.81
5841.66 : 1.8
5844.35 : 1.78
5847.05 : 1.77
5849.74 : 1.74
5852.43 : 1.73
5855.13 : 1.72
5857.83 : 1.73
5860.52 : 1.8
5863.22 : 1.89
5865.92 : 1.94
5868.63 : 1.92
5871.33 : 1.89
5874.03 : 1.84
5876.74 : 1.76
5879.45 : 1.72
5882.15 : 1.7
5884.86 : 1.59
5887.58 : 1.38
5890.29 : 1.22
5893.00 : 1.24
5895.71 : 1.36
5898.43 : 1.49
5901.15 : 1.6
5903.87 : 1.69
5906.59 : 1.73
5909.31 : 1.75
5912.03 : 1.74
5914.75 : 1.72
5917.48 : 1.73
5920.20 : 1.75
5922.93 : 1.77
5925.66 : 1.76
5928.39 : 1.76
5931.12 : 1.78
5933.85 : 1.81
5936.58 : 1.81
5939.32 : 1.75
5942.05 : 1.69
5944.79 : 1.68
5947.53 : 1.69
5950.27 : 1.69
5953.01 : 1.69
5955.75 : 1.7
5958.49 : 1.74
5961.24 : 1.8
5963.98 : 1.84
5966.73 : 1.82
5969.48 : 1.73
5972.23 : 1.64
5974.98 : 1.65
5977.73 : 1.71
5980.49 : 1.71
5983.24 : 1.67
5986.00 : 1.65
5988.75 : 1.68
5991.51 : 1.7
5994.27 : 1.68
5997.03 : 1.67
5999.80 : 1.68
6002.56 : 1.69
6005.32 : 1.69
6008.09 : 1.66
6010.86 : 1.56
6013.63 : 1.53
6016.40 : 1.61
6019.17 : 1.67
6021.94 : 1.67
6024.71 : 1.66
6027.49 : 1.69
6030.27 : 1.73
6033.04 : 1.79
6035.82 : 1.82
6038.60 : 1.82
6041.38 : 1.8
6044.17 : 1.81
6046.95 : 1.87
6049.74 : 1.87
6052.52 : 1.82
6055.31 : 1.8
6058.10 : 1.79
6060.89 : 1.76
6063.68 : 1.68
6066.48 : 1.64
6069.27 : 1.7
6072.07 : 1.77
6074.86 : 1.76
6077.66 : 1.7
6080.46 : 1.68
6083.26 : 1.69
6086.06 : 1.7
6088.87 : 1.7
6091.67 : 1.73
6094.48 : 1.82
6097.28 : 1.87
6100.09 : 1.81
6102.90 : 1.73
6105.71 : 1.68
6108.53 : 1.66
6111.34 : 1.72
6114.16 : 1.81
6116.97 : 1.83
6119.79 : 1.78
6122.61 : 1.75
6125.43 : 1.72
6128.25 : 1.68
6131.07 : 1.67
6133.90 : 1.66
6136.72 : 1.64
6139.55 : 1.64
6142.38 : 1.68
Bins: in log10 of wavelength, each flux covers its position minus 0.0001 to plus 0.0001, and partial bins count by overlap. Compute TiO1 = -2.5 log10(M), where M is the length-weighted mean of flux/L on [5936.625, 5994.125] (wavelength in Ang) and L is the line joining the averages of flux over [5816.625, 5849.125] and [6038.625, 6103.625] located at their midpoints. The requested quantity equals 0.04 mag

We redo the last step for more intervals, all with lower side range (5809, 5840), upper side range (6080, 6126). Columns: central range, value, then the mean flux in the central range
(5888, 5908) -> 0.19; 1.47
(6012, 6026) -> 0.08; 1.63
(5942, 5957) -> 0.04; 1.69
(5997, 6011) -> 0.06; 1.67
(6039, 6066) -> -0.03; 1.79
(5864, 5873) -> -0.09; 1.91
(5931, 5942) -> -0.01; 1.78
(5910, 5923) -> 0.01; 1.74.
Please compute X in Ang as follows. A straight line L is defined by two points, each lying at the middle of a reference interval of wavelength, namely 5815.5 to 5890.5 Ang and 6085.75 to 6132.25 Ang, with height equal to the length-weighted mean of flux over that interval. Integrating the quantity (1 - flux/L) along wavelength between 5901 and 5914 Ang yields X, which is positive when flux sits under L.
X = 0.3 Ang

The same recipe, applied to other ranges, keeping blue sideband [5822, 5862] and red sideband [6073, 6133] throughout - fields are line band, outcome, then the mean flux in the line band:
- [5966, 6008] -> 1.55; 1.69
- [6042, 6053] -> -0.61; 1.84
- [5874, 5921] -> 4.29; 1.6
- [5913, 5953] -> 0.45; 1.74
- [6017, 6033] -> 0.53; 1.69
